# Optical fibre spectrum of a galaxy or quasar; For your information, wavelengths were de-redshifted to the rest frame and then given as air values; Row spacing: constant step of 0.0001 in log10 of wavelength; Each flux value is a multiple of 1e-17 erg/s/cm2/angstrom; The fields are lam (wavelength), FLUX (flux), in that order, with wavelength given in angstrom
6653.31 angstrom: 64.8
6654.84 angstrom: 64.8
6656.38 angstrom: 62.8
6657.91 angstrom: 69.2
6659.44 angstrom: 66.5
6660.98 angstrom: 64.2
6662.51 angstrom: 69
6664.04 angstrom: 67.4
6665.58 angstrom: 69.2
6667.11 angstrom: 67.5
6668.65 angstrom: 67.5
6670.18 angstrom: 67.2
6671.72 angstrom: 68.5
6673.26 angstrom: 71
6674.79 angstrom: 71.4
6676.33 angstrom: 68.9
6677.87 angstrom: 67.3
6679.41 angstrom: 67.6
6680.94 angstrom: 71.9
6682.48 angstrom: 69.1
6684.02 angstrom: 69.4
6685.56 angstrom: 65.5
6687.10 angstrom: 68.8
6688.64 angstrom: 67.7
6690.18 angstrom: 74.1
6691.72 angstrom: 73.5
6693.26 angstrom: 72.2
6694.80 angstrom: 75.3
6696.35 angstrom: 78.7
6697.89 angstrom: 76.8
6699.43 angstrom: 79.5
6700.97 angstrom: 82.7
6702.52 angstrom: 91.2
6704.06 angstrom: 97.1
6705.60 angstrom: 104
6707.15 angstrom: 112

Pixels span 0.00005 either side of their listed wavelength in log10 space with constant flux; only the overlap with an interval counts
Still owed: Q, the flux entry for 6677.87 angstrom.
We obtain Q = 67.3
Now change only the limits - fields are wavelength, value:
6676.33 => 68.9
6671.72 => 68.5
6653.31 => 64.8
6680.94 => 71.9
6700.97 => 82.7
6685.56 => 65.5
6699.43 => 79.5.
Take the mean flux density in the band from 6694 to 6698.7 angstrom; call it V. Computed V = 76.9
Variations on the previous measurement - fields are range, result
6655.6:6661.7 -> 65.6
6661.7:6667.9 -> 68.3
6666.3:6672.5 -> 67.7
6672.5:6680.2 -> 69.3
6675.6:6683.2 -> 69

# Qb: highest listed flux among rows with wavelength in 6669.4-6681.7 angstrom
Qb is 71.9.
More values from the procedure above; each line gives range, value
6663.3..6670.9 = 69.2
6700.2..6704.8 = 97.1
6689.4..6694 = 74.1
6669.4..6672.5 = 68.5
